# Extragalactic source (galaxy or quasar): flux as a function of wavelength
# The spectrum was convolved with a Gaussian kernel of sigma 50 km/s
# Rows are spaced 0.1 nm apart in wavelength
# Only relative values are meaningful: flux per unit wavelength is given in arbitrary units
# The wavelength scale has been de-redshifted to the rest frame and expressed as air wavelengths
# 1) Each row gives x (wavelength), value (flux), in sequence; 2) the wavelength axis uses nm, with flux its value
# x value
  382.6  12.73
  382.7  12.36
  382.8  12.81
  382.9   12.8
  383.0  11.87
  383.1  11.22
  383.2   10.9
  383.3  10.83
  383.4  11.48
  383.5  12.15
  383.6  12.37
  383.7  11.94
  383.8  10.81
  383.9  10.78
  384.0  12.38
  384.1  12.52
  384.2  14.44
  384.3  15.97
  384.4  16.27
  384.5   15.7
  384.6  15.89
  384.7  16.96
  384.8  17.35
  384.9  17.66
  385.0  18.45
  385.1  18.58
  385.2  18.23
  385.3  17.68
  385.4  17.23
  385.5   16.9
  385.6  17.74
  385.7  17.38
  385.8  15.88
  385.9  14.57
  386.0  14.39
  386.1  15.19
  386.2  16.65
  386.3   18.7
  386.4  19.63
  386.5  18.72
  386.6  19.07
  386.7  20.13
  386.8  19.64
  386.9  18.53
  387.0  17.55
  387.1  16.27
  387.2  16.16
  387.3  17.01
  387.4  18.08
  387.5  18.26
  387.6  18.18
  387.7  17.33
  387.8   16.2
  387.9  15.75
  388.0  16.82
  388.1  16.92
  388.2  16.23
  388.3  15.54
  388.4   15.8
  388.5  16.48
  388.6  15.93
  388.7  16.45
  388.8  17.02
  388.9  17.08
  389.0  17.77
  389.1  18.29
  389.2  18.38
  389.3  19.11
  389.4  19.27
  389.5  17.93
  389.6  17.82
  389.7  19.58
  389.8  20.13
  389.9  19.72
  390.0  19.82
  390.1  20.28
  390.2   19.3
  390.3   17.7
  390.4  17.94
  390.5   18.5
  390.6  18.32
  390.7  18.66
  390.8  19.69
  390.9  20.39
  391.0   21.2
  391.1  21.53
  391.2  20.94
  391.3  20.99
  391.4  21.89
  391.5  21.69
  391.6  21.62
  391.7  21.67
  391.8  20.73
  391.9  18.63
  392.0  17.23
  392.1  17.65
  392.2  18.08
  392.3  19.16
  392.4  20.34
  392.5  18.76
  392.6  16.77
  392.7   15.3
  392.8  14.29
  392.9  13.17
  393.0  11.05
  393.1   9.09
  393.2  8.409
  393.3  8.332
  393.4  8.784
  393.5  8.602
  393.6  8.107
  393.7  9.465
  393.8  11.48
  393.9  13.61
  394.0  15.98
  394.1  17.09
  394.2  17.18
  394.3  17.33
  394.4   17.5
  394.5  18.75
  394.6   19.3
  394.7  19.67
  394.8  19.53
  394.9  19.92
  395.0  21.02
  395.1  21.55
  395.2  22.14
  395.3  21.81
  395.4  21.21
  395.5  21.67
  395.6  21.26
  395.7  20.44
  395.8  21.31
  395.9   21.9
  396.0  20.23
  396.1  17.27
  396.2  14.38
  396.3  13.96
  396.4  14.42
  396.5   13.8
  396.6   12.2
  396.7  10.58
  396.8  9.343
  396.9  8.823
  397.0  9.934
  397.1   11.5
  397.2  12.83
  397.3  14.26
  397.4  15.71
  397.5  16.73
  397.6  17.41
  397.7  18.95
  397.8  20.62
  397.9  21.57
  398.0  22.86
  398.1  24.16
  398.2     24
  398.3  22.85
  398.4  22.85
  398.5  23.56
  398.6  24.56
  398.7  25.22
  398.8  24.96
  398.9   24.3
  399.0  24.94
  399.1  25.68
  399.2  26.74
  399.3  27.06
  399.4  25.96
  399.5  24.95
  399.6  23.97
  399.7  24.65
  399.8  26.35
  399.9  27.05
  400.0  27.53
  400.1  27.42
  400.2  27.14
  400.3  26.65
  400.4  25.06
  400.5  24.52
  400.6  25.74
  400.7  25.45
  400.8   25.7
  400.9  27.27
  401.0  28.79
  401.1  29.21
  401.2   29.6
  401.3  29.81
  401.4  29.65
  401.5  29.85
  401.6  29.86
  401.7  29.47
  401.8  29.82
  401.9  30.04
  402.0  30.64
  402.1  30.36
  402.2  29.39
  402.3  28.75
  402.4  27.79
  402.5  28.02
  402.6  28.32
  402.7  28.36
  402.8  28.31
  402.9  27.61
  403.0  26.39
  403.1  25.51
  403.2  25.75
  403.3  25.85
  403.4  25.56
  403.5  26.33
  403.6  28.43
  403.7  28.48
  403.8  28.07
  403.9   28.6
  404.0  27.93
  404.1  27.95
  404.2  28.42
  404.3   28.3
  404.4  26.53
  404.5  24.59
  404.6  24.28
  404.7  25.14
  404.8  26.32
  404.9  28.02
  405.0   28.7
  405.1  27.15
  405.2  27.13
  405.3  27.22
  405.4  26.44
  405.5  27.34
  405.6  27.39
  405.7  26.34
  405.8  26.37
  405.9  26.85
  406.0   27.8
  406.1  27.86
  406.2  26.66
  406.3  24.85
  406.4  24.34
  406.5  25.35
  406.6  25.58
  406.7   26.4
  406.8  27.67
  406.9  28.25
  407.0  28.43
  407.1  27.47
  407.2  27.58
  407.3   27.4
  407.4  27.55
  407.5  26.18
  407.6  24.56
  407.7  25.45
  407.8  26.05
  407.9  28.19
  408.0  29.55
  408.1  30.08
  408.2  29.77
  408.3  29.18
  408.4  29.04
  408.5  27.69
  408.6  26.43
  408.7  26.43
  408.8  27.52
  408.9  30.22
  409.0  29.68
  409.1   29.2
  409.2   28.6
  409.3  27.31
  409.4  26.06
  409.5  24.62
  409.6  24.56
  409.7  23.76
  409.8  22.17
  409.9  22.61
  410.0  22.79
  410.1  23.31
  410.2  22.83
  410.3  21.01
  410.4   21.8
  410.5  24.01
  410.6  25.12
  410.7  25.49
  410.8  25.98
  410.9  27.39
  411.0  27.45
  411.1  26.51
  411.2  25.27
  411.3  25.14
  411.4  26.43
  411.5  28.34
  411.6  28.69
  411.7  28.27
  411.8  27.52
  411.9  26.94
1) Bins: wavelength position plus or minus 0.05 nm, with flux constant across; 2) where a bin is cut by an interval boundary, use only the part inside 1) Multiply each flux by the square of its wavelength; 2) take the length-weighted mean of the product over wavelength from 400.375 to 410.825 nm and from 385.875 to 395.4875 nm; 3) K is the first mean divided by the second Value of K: 1.7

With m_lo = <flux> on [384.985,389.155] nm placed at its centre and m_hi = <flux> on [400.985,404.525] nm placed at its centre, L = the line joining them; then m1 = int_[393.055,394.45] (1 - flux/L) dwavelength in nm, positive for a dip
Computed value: 0.62 nm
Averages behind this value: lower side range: 17.2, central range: 12.2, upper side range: 28.3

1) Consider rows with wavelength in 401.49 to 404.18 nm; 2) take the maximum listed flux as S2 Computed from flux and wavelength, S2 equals 30.64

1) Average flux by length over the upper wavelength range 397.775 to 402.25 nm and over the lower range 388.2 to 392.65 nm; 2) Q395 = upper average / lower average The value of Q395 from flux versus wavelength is 1.40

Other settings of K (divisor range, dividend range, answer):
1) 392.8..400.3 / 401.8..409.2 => 1.53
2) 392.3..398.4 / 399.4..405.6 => 1.73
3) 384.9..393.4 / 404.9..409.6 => 1.69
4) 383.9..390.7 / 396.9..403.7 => 1.55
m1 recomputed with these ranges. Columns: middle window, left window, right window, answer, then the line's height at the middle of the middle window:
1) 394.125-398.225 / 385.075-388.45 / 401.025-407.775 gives 0.89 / 22.7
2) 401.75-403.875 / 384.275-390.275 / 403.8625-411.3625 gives -0.31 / 24.4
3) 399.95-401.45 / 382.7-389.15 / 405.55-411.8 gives -0.30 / 22.8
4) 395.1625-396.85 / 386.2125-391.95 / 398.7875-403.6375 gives 0.43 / 23.5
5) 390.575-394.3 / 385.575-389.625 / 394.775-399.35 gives 0.40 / 18.4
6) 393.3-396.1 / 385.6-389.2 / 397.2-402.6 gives 0.59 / 22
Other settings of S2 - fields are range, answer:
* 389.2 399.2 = 26.74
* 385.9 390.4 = 20.28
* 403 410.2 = 30.22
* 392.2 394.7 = 20.34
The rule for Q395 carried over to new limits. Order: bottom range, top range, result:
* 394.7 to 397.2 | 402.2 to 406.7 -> 1.58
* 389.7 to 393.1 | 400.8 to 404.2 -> 1.51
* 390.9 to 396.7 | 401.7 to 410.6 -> 1.57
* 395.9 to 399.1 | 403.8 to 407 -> 1.48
